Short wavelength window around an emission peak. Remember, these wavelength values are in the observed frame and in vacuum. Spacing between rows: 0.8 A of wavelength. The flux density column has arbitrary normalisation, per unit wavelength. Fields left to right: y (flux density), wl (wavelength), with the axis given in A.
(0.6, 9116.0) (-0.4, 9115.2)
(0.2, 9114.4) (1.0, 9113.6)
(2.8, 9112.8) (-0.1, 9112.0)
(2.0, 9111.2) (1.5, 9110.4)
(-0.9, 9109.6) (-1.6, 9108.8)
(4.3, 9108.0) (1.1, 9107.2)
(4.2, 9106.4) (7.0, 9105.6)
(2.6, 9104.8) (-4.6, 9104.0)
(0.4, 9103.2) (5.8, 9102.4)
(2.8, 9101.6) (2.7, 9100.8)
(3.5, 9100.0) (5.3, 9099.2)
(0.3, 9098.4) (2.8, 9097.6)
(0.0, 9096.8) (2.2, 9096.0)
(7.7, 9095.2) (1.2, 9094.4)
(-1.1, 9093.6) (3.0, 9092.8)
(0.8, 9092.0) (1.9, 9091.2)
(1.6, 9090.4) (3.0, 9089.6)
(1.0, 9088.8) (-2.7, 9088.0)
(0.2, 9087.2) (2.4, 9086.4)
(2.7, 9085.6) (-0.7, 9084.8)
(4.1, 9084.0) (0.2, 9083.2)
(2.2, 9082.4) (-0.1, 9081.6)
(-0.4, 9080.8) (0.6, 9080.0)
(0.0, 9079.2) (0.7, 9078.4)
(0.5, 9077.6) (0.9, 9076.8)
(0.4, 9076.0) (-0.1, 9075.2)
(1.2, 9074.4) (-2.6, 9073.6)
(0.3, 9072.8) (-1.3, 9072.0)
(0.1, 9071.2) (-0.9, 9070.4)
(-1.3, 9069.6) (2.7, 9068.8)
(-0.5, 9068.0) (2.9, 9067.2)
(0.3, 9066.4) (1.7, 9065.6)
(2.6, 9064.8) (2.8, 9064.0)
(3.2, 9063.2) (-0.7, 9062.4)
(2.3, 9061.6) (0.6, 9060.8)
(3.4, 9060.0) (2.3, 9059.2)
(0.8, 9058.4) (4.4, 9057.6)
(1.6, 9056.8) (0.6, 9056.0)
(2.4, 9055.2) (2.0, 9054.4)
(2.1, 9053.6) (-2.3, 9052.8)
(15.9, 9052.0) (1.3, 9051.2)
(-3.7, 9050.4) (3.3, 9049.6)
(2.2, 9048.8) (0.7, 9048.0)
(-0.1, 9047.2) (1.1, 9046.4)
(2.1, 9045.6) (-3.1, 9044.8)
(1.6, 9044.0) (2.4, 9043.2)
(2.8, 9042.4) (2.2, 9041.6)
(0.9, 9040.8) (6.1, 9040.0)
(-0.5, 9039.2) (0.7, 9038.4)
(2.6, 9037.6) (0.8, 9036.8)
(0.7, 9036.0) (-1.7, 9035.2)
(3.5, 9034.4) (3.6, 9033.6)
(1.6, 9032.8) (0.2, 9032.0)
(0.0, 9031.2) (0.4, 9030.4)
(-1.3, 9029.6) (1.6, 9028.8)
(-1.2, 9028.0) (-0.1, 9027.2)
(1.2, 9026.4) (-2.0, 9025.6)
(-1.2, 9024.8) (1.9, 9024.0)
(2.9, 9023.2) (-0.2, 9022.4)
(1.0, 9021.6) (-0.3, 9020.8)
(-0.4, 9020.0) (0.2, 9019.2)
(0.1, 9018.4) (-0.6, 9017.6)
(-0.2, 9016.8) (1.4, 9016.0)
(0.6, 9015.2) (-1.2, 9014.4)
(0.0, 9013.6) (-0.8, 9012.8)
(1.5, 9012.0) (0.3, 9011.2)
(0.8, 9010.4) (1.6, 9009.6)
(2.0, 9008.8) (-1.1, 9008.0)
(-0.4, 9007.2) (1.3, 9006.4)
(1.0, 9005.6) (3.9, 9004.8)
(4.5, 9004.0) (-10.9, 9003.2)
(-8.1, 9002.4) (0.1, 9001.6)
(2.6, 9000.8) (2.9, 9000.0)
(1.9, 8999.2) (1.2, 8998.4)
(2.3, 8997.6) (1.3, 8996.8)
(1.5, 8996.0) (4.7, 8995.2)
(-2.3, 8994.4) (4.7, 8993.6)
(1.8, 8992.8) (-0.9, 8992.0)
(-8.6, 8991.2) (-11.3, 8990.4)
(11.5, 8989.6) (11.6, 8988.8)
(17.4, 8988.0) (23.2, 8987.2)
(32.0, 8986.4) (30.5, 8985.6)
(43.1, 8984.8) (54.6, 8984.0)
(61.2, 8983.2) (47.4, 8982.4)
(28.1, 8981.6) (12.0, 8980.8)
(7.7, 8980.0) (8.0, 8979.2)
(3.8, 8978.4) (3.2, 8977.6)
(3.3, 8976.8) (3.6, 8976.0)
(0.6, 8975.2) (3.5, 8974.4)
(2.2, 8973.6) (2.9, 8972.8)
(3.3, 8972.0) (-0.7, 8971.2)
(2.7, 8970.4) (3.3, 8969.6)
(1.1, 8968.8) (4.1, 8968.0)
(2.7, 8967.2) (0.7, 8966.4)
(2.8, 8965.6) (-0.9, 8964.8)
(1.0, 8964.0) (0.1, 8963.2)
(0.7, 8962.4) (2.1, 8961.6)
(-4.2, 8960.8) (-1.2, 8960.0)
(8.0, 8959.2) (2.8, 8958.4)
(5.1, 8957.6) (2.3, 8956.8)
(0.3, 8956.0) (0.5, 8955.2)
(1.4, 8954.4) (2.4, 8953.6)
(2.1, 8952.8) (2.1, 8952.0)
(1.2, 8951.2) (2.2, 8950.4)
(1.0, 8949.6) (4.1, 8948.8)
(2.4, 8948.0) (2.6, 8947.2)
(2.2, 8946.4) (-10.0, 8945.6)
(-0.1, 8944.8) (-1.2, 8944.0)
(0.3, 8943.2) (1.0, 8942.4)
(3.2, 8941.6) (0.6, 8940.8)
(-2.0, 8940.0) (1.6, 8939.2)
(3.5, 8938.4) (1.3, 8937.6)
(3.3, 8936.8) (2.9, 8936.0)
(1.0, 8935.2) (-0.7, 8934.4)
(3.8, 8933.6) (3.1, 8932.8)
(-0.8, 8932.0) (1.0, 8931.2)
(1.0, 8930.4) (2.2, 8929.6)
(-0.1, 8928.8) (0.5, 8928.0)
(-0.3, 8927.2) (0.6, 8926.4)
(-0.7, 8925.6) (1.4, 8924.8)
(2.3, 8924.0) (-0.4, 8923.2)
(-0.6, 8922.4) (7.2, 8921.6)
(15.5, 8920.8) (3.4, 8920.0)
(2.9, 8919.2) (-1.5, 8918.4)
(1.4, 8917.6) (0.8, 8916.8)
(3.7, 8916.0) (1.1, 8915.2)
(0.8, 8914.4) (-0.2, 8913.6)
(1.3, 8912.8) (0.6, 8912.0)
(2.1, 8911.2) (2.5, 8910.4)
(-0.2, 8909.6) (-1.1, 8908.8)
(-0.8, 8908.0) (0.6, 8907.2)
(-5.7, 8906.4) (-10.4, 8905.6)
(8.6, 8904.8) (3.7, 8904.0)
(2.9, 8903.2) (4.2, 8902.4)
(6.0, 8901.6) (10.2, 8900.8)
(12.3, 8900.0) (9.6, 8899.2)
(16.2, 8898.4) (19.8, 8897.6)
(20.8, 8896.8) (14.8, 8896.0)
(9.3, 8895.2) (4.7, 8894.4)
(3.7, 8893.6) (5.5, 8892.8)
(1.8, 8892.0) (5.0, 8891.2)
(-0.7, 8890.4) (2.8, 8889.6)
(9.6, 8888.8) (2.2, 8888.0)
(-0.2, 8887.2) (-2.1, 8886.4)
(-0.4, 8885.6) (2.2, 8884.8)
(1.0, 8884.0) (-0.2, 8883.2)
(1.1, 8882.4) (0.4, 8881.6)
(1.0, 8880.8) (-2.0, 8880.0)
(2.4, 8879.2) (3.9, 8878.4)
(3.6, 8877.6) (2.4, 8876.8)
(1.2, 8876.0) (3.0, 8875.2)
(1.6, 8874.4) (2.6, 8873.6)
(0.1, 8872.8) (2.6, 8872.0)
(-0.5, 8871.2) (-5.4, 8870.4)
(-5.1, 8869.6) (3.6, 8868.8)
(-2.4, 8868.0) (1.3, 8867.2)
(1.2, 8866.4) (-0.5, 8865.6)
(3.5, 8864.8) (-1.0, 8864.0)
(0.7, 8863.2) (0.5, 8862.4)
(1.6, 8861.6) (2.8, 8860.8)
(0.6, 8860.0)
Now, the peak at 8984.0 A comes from [O III]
